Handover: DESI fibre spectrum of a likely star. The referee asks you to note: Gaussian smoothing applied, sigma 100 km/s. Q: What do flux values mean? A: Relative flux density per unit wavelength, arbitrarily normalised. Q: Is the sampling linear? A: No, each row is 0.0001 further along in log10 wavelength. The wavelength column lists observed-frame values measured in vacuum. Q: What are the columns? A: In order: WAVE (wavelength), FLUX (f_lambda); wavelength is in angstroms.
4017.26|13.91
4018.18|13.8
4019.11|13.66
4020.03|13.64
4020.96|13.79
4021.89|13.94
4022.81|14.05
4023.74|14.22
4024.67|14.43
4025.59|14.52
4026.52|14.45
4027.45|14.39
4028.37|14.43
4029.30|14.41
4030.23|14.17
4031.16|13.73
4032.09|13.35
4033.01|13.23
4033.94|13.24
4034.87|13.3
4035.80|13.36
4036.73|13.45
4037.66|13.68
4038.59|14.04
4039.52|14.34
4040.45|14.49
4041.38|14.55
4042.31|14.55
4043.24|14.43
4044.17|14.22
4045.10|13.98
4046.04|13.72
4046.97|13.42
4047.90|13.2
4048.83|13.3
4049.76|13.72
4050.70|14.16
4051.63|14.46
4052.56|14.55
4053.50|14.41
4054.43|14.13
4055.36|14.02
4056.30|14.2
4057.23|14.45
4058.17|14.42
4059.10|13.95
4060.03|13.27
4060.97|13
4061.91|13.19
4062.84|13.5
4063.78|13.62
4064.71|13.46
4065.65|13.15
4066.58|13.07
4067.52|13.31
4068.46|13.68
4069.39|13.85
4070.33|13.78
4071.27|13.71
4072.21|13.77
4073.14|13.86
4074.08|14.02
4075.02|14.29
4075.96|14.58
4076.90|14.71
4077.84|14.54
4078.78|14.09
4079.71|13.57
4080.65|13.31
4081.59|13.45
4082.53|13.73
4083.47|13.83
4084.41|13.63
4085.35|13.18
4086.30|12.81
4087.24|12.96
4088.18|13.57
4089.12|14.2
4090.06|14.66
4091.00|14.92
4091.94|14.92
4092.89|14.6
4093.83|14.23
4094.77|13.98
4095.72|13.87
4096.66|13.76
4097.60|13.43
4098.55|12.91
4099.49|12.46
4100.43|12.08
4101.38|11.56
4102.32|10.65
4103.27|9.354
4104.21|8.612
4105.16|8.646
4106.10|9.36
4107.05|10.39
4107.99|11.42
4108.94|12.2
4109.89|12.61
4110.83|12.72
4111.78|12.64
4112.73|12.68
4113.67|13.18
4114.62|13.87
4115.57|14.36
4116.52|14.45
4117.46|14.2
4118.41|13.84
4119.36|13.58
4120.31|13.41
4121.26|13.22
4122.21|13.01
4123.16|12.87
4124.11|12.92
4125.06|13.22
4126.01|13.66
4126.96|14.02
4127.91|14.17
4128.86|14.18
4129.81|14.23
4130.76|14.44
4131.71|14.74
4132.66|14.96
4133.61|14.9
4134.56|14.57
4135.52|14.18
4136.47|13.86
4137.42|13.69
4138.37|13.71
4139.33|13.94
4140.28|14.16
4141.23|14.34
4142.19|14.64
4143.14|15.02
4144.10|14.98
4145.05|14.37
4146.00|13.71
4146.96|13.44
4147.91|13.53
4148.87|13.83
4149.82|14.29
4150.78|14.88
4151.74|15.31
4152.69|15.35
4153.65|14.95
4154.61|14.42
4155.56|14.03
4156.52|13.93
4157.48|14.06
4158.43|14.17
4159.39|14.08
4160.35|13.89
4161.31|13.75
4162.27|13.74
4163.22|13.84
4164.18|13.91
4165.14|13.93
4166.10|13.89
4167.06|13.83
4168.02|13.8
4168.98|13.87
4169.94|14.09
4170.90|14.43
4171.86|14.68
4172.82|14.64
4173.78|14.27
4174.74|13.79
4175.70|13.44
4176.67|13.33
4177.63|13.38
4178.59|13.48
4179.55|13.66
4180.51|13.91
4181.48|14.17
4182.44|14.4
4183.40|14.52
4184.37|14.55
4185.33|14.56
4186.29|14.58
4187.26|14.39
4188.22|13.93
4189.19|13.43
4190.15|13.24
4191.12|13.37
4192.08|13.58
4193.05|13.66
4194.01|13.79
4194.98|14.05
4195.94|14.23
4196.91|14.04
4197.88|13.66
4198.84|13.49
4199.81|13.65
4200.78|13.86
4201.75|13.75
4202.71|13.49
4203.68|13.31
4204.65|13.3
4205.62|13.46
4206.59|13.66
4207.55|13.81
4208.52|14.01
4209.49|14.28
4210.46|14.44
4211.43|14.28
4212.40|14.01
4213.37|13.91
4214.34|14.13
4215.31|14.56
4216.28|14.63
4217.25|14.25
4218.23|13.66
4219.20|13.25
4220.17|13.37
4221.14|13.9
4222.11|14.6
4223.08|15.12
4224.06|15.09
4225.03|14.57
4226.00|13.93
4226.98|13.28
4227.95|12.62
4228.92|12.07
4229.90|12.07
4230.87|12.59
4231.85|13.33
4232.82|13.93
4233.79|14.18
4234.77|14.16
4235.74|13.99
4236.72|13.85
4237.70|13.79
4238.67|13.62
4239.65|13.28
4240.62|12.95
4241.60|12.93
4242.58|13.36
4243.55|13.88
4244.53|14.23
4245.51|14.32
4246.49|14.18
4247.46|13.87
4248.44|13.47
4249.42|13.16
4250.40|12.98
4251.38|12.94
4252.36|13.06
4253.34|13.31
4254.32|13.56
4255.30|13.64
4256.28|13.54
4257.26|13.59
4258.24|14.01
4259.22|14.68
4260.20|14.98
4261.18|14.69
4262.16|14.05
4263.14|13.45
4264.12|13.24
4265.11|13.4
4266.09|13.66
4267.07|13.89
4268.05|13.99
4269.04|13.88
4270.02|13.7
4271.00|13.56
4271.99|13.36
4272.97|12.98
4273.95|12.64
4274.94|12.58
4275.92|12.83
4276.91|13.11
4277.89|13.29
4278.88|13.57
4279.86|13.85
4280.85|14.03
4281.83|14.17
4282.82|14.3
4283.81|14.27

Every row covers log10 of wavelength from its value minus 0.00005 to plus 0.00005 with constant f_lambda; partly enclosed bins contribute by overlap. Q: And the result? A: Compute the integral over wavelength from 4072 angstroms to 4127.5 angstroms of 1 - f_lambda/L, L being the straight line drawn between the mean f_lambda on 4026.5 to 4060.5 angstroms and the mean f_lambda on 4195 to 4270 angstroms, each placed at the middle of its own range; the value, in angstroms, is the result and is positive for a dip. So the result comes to 3.13 angstroms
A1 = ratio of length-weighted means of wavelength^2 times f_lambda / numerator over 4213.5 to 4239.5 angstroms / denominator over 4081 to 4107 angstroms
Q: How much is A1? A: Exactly 1.15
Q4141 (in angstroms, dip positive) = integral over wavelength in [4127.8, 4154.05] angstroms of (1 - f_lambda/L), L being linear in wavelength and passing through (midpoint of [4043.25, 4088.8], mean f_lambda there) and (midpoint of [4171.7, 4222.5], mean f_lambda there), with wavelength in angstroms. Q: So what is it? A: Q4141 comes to -1.0 angstroms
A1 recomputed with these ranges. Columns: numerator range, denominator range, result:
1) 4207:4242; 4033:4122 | 1.10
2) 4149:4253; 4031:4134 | 1.09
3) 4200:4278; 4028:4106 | 1.10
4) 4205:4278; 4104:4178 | 1.05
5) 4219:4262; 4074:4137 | 1.10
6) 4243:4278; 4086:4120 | 1.15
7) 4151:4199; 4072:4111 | 1.13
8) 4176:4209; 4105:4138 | 1.07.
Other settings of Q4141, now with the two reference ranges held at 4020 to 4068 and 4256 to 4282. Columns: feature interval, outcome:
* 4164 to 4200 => -0.51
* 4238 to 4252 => 0.17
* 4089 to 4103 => 0.43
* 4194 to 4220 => -0.31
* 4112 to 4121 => 0.08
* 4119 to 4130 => 0.22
